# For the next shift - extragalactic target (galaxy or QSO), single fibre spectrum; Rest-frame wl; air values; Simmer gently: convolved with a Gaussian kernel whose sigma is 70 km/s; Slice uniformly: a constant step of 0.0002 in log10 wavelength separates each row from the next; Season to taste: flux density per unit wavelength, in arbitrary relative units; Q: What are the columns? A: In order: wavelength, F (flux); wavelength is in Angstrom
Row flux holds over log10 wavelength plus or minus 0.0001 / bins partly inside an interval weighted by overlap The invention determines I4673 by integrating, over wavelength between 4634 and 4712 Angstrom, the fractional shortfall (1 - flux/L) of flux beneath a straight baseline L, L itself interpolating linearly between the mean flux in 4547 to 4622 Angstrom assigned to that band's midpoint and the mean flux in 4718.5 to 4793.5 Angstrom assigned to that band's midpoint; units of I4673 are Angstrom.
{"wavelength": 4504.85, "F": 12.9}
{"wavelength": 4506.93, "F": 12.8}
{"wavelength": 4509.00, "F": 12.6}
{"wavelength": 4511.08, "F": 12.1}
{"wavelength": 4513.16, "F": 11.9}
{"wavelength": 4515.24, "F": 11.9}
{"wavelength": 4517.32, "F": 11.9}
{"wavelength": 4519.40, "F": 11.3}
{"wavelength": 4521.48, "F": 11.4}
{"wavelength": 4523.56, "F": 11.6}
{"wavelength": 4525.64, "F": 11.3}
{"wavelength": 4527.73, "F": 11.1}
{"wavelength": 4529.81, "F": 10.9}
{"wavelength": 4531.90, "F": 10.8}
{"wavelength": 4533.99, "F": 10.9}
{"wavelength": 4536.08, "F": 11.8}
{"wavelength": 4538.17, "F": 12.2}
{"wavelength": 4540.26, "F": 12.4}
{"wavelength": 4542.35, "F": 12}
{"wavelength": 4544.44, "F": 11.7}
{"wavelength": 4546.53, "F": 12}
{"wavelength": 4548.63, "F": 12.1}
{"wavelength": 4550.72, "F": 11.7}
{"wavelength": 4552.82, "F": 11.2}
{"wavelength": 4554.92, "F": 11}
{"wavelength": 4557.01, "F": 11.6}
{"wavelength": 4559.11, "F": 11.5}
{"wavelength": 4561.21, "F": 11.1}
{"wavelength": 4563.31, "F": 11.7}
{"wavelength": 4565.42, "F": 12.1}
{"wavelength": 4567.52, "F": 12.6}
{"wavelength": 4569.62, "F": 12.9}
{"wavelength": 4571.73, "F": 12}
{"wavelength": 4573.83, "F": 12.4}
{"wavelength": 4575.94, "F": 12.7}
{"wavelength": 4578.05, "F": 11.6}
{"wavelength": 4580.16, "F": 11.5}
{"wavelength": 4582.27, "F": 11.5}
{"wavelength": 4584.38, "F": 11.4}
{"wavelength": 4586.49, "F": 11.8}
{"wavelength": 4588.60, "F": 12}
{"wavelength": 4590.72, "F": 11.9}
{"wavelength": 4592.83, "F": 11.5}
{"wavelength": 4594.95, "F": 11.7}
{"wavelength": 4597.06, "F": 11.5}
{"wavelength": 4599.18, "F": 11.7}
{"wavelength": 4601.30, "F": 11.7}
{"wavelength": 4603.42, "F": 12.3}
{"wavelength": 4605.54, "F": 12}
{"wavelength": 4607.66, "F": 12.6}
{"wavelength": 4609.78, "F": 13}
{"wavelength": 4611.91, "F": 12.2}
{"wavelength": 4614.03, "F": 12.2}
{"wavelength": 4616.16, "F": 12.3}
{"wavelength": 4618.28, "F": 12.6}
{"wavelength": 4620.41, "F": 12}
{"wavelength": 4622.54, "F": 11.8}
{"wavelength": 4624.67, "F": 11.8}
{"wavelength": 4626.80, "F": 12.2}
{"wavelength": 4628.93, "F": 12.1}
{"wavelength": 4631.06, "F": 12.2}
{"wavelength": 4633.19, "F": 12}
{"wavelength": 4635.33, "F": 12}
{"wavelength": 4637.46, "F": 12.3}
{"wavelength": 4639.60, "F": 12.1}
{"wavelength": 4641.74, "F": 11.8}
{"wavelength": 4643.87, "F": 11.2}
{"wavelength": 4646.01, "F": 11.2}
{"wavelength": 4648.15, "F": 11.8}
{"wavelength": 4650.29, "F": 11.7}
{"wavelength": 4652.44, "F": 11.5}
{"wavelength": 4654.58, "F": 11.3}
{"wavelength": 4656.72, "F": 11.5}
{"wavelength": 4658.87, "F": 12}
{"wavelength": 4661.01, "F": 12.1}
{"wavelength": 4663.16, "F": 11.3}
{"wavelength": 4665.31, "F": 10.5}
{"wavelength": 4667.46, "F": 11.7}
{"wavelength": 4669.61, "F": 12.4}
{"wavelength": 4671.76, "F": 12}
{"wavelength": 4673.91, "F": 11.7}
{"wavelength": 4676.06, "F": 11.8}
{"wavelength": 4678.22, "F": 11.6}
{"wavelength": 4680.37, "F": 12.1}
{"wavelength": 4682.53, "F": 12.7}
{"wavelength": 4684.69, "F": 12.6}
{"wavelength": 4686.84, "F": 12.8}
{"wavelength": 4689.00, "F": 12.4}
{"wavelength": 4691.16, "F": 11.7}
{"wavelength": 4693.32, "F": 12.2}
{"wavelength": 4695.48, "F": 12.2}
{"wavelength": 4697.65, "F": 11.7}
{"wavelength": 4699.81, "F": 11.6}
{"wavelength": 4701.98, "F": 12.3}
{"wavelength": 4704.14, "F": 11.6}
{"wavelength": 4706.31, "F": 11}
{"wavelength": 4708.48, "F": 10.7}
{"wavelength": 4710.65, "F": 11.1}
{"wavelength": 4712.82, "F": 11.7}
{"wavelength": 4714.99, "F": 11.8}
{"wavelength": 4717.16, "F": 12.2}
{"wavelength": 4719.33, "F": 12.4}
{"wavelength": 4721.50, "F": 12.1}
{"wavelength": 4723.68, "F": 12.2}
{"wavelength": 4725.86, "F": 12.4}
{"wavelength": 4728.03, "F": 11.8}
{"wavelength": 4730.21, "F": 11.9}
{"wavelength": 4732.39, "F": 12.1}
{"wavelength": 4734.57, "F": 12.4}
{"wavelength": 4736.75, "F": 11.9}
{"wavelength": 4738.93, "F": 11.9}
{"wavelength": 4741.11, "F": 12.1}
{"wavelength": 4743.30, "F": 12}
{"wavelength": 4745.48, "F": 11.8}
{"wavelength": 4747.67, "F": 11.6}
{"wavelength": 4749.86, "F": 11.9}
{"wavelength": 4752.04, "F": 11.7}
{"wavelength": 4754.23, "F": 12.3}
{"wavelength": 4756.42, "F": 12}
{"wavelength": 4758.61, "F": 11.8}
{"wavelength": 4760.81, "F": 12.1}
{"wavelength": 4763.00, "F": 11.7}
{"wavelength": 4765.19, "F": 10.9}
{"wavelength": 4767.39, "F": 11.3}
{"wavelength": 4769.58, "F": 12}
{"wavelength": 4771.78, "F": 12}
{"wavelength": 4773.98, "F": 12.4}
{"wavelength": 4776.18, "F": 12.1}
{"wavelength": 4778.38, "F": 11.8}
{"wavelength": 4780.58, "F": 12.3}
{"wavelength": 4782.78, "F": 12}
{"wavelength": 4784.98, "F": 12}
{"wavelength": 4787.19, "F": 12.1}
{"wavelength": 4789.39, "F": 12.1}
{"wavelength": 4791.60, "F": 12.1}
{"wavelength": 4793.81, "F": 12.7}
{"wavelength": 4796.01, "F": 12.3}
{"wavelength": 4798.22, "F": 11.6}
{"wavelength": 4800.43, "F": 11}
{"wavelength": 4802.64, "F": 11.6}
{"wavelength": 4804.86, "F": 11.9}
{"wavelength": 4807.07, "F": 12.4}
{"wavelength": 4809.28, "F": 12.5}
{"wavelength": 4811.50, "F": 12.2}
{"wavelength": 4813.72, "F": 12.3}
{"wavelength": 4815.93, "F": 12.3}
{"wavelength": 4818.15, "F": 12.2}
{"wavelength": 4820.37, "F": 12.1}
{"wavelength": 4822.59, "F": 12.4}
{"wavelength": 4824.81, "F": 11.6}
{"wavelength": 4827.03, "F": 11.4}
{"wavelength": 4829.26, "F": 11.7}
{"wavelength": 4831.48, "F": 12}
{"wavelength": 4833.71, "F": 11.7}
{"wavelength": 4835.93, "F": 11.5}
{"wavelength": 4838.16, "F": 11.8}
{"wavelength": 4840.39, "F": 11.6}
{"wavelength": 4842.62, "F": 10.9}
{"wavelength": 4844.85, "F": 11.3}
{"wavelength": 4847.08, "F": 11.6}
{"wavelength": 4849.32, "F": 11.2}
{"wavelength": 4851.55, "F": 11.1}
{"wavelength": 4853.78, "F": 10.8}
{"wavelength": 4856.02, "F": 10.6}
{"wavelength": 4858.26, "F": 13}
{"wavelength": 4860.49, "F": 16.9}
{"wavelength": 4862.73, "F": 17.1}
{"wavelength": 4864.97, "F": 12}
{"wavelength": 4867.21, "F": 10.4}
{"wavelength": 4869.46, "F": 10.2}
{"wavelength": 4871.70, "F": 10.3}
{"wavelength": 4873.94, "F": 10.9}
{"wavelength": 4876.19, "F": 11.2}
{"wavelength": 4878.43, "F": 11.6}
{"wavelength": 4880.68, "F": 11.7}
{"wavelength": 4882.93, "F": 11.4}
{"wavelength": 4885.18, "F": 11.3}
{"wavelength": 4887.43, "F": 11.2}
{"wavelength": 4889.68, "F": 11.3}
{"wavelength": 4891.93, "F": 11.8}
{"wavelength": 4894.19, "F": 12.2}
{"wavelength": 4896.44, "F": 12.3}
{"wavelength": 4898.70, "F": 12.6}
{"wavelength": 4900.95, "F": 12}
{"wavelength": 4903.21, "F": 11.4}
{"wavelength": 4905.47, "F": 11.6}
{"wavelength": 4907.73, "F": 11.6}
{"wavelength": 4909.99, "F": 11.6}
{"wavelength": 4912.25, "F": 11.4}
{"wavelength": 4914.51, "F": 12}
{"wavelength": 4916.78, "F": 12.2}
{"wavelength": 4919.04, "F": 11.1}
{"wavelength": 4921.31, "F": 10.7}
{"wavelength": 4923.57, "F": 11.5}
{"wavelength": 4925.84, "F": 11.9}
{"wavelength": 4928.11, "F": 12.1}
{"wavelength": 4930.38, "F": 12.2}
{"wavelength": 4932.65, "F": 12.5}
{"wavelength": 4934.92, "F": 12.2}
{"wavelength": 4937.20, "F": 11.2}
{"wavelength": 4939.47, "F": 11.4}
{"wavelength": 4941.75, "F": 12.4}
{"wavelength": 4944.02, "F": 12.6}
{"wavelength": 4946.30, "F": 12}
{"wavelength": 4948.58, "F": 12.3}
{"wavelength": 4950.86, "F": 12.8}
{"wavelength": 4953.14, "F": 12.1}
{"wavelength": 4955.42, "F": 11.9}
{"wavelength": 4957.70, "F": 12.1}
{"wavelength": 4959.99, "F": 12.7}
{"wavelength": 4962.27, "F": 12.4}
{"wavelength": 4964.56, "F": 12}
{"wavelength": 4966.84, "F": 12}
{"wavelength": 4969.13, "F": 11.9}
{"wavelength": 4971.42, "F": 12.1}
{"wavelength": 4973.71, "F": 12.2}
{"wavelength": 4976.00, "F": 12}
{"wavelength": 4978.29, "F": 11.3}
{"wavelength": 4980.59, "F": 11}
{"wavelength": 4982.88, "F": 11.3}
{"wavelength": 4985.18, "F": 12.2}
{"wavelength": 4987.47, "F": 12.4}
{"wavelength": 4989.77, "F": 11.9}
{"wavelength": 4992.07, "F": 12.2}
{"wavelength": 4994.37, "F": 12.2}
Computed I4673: 1.1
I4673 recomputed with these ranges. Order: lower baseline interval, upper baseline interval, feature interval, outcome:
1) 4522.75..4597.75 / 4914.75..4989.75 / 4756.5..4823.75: -0.8 Angstrom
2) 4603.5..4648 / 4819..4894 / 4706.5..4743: 0.1 Angstrom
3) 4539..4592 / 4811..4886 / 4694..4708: 0.2 Angstrom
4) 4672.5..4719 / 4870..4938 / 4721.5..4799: -1.2 Angstrom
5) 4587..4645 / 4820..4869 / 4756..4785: 0.3 Angstrom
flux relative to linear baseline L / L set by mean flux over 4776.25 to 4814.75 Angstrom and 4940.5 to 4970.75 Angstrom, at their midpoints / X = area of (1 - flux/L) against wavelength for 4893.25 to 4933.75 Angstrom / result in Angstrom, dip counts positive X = 1.2 Angstrom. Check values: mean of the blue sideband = 12.1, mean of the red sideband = 12.2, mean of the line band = 11.8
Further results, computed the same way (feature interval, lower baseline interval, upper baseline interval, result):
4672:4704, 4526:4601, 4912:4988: -0.8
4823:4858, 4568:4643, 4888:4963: 1.5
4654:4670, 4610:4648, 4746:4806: 0.6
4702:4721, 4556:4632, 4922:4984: 0.6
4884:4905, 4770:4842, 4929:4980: 0.5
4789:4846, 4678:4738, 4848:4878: 0.4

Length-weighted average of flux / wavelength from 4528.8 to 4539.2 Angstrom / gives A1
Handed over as 11.3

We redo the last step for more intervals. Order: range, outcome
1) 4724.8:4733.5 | 12.1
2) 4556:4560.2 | 11.5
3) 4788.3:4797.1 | 12.3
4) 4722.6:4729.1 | 12.1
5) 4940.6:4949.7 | 12.3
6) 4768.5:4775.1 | 12.1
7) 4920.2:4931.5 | 11.7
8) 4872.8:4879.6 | 11.2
